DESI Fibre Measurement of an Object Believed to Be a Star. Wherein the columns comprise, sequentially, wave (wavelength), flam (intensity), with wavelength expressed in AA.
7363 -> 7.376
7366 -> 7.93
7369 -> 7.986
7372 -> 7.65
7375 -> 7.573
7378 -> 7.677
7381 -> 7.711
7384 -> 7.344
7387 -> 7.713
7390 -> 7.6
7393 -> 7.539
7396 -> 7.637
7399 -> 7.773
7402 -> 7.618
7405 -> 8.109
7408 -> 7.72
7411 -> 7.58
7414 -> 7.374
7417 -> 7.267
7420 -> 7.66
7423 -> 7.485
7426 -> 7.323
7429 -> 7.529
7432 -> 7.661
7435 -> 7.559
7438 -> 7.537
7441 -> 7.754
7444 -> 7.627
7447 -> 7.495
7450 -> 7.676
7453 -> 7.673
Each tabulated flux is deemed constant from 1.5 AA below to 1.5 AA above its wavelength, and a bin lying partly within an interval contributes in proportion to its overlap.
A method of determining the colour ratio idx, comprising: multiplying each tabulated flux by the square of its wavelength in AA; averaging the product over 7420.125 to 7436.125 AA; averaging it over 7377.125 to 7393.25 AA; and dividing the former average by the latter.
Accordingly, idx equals 1.00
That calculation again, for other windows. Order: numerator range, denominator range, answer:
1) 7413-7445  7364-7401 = 0.99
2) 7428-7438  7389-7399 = 1.01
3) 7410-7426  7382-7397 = 0.99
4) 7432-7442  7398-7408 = 0.98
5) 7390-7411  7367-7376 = 1.00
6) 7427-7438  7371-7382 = 1.00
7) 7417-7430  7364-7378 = 0.98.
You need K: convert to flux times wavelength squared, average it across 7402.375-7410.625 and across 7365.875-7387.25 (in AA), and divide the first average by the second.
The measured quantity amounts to 1.0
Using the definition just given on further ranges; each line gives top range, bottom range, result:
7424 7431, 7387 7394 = 0.99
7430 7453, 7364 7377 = 1.00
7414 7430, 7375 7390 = 0.99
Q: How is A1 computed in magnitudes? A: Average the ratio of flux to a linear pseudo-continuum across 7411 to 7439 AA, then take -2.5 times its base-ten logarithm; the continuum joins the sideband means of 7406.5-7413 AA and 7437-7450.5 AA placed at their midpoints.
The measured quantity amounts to 0.019 mag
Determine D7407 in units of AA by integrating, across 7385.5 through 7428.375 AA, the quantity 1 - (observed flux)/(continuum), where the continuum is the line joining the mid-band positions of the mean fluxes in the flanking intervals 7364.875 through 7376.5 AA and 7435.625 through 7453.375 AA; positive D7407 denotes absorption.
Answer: 0.6 AA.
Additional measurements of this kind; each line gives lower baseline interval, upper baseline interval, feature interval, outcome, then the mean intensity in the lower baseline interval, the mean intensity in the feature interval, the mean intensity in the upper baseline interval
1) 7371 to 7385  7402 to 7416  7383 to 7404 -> 0.04 AA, 7.6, 7.62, 7.67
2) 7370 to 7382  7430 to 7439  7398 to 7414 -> -0.21 AA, 7.66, 7.72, 7.59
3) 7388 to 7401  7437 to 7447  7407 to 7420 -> 0.23 AA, 7.64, 7.5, 7.62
